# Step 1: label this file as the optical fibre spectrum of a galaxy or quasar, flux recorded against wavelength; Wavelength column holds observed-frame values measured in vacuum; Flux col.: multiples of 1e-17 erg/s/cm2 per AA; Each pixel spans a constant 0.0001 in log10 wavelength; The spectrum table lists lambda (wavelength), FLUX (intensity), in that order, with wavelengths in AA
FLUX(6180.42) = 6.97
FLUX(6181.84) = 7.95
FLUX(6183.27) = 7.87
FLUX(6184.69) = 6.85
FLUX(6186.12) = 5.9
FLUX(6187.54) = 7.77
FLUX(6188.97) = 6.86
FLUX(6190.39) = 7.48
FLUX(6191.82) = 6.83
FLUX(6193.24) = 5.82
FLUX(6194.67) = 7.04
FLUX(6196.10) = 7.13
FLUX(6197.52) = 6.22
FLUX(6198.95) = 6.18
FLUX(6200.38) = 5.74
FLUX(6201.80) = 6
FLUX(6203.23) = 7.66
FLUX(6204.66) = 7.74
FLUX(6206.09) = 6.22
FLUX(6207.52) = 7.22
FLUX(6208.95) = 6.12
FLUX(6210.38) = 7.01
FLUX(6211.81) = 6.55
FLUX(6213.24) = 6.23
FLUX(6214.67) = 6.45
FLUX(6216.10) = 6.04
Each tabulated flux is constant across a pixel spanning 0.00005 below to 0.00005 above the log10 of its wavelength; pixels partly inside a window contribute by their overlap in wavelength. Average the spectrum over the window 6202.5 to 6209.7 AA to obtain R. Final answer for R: 6.98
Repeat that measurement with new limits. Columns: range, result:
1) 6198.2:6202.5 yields 5.98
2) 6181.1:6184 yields 7.89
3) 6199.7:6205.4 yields 6.79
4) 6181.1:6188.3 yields 7.26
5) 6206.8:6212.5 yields 6.72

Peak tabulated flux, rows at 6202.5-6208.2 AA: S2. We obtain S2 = 7.74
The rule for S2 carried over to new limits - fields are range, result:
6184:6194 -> 7.77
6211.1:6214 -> 6.55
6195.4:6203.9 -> 7.66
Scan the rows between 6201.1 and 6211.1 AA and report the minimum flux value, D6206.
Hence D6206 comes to 6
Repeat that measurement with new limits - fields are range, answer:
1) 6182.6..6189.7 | 5.9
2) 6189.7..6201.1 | 5.74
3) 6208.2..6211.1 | 6.12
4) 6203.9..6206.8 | 6.22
